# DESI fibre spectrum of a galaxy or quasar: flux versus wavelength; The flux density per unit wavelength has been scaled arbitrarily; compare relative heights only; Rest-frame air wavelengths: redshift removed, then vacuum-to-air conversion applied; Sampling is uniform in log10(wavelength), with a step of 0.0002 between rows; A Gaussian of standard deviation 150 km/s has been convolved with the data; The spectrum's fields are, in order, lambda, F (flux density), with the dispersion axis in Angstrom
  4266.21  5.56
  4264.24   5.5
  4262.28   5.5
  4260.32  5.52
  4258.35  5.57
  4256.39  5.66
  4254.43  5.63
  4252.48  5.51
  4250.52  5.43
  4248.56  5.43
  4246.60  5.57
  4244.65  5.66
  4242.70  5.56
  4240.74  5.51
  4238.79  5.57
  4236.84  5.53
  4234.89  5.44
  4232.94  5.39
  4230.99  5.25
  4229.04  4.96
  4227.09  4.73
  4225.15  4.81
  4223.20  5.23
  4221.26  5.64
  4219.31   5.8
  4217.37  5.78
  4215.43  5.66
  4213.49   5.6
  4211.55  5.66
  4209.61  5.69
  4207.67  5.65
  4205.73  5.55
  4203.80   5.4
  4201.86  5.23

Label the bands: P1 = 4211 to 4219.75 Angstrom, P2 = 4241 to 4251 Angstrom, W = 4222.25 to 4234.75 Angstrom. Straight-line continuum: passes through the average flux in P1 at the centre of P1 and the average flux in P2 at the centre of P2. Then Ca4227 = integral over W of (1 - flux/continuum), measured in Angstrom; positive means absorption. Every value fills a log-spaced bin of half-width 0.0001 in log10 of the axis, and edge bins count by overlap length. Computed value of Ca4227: 1.2 Angstrom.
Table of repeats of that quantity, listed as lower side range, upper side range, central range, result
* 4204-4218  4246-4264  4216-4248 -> 1.0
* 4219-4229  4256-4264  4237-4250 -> -0.4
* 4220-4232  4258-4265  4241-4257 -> -0.5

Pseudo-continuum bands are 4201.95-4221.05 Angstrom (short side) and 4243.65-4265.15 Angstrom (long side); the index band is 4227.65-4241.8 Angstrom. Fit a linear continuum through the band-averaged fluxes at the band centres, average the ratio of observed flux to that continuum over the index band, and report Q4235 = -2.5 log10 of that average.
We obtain 0.04 mag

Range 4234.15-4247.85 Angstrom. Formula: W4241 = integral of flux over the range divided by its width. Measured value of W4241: 5.55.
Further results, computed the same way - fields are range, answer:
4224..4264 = 5.41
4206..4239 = 5.43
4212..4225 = 5.57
